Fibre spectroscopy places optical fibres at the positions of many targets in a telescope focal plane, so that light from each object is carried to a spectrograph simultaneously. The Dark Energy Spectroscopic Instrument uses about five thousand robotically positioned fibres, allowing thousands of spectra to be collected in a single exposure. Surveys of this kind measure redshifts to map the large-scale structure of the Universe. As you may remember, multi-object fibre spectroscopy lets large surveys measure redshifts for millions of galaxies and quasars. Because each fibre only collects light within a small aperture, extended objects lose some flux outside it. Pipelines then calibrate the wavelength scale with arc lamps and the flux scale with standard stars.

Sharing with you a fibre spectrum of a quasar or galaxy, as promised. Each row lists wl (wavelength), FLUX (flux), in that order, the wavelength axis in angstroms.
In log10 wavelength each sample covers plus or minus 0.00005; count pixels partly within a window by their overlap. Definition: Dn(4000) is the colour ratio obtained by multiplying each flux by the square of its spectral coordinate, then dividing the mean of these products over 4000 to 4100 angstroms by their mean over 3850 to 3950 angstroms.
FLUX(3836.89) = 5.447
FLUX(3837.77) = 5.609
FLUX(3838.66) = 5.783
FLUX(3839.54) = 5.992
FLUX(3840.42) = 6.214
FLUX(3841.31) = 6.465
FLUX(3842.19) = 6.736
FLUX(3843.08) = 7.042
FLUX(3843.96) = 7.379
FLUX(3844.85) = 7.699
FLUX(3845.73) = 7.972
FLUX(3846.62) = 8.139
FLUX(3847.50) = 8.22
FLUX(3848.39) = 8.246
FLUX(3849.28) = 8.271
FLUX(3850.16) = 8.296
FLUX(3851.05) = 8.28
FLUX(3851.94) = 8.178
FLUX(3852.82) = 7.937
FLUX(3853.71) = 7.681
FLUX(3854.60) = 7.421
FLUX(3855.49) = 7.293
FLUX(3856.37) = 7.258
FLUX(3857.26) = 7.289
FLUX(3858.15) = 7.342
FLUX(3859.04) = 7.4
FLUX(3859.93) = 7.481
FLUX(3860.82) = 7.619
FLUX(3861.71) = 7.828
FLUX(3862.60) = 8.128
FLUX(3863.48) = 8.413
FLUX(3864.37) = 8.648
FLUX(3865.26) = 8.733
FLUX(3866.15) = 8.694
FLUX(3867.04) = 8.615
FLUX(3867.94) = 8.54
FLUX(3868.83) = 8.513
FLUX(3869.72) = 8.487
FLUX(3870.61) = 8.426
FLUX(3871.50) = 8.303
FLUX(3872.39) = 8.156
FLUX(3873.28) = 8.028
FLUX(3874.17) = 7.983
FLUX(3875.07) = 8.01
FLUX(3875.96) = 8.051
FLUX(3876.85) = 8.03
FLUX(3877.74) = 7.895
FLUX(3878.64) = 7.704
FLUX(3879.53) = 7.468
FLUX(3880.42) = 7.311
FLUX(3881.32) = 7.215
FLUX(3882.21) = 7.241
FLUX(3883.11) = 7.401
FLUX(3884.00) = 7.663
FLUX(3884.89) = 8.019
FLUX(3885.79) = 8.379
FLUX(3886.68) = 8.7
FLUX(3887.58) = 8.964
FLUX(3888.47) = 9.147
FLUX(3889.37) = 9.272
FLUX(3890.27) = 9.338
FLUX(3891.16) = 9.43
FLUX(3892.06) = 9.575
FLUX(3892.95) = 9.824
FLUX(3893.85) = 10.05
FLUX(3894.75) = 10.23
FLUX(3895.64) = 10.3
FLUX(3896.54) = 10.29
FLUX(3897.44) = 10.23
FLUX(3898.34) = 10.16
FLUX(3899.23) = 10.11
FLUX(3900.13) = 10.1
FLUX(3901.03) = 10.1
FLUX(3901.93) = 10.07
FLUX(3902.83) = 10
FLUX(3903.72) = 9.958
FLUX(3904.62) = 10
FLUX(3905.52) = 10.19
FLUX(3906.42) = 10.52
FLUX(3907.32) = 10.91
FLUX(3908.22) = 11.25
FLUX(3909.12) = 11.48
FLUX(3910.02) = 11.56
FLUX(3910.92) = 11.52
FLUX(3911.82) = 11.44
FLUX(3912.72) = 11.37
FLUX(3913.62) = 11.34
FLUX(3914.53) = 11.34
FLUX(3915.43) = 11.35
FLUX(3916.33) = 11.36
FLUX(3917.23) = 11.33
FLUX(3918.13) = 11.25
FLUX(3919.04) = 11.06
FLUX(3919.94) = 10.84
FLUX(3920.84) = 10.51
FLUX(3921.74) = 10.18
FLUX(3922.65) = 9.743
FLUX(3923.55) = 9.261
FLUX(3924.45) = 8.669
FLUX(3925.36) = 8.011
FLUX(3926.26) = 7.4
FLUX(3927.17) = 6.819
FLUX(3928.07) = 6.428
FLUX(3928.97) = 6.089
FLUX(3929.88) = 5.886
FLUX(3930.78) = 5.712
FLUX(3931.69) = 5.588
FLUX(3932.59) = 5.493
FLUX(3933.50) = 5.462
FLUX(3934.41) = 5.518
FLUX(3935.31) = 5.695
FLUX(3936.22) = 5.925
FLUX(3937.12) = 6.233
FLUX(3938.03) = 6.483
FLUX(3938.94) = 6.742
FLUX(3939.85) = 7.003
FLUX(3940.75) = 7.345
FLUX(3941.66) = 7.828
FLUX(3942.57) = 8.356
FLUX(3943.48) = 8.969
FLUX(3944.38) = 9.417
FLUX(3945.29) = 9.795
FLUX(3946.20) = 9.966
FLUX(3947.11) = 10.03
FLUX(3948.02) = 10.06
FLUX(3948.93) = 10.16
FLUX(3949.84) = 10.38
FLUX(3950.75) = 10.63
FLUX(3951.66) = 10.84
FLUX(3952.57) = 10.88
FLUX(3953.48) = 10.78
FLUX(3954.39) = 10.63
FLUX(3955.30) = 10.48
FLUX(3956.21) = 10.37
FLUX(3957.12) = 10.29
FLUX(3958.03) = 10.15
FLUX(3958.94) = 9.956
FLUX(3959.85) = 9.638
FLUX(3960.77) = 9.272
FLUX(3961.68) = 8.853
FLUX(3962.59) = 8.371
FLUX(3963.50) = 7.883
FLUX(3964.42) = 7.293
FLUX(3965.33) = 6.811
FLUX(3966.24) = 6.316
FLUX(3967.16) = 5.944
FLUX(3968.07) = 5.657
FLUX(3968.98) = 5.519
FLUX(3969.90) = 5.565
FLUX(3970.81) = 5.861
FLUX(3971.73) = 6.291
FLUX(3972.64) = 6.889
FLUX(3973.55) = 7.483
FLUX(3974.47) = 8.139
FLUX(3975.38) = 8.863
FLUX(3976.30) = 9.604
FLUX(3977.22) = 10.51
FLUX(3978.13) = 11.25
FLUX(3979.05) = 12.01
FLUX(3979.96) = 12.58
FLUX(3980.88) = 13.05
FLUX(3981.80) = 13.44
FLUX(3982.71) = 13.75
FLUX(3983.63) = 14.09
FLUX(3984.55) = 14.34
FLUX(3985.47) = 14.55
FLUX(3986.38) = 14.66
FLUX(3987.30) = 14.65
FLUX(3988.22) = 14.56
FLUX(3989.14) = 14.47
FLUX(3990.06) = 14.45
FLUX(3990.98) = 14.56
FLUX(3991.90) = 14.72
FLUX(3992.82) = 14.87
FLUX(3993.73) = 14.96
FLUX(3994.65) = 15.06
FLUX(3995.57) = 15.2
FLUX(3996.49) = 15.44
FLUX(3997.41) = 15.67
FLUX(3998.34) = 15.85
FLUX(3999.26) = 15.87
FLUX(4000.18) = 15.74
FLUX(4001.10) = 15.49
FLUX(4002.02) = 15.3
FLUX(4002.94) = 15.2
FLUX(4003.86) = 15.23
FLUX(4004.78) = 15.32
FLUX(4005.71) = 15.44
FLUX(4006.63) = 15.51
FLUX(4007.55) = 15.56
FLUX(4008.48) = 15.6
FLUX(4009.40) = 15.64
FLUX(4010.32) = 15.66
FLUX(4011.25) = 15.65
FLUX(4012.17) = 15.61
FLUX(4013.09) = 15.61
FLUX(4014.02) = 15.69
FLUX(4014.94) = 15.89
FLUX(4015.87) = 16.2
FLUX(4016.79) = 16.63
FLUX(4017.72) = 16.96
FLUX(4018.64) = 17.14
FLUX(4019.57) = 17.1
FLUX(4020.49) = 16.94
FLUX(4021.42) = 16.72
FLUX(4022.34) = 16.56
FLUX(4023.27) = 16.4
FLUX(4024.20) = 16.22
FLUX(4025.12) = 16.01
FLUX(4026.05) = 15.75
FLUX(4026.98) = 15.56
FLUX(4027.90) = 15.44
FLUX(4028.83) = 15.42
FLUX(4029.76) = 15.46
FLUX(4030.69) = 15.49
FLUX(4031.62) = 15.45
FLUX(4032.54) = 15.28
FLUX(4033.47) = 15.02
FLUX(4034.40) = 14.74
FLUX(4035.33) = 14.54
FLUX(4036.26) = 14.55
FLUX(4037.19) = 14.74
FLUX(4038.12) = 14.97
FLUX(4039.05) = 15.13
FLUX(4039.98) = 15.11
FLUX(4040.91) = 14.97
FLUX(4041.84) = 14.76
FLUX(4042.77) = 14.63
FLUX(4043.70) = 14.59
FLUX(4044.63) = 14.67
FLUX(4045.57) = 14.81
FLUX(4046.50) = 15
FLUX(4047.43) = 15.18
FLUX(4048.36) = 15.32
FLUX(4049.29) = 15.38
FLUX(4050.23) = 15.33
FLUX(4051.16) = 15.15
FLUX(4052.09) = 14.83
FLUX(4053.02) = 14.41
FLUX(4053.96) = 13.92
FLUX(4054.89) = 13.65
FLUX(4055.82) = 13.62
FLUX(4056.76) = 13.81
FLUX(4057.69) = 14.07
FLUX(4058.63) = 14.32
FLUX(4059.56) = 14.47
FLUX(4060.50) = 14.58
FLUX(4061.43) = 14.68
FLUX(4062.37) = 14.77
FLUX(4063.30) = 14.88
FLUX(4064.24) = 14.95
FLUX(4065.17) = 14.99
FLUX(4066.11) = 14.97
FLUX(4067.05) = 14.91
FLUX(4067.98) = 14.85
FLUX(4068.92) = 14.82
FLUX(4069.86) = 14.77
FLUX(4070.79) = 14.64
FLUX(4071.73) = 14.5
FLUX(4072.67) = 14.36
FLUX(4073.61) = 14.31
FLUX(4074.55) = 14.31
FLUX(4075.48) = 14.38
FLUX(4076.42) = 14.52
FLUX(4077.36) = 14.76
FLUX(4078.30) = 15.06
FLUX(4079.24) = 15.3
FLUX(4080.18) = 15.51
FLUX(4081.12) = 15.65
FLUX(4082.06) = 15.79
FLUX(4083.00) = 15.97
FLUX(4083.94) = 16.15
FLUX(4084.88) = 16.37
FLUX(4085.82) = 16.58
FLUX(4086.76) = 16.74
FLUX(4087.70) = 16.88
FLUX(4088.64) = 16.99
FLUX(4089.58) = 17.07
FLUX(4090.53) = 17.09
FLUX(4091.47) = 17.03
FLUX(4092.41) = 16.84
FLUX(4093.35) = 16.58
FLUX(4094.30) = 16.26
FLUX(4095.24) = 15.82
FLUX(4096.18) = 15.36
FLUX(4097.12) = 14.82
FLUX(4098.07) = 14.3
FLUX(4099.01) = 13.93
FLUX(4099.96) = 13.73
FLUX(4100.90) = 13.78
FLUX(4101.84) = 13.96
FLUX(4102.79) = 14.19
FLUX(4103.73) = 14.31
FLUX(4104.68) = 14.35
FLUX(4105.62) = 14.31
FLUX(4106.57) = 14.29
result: 1.9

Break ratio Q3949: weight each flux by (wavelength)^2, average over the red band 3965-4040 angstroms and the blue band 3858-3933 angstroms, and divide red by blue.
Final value 1.62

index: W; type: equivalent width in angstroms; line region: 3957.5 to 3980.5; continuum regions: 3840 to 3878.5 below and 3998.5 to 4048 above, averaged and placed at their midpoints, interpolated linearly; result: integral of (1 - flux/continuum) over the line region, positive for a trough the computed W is 8.4 angstroms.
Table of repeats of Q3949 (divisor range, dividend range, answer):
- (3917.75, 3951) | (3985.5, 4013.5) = 1.94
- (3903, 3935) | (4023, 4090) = 1.74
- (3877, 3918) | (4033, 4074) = 1.63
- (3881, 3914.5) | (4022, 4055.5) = 1.65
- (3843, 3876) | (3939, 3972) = 1.14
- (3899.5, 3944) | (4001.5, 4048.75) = 1.83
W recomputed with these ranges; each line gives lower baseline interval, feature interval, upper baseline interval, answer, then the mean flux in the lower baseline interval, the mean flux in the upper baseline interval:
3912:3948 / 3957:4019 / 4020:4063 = -2.8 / 8.44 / 15.1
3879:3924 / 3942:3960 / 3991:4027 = 3.6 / 9.93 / 15.8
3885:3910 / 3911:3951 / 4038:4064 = 8.3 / 9.95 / 14.7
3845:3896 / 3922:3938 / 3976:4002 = 6.4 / 8.26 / 14.2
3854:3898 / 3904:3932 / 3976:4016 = 2.1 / 8.38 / 14.7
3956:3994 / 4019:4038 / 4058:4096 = -3.8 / 10.5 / 15.4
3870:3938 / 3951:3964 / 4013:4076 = 1.6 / 8.94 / 15.1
